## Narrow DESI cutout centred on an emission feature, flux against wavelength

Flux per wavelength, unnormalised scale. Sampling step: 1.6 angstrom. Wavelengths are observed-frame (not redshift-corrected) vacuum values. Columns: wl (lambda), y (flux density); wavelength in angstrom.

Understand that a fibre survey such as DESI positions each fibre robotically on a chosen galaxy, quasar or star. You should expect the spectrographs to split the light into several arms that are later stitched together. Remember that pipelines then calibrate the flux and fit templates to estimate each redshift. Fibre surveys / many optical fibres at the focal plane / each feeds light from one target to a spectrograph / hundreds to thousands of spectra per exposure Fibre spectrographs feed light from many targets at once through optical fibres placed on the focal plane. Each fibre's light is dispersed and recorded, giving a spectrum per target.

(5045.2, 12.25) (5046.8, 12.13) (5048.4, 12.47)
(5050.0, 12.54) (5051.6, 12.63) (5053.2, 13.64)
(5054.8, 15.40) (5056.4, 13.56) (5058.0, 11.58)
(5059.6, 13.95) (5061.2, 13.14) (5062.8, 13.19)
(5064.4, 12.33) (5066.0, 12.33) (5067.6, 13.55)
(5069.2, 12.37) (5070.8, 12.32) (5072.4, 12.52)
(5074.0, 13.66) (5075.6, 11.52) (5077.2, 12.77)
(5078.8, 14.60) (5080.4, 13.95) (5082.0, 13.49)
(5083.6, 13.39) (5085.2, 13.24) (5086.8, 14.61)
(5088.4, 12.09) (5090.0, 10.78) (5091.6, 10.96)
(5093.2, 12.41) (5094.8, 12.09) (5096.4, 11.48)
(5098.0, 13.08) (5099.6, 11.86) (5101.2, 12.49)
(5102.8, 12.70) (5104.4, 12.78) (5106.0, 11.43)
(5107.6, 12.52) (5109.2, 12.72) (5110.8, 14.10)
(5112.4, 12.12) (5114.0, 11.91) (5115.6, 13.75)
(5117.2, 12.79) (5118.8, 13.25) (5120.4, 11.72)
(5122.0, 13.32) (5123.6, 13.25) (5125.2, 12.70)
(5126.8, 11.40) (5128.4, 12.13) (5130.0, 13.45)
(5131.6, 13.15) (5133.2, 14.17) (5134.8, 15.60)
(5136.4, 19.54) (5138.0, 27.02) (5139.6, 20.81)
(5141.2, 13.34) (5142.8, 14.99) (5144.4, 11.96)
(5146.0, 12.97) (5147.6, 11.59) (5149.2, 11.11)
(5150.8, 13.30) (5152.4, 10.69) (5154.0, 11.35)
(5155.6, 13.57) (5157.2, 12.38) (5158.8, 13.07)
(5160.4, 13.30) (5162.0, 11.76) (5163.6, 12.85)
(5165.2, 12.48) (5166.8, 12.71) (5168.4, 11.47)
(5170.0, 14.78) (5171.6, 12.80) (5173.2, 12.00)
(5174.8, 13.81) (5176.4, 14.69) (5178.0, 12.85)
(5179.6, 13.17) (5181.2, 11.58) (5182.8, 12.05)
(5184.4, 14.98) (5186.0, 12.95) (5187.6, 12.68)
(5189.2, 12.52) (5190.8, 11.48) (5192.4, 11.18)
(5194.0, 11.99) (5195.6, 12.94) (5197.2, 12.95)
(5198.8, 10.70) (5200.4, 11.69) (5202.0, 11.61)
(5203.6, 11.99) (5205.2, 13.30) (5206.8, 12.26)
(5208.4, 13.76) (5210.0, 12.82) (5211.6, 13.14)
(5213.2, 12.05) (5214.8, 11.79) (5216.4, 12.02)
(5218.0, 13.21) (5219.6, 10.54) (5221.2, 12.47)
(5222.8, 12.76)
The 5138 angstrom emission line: Hgamma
